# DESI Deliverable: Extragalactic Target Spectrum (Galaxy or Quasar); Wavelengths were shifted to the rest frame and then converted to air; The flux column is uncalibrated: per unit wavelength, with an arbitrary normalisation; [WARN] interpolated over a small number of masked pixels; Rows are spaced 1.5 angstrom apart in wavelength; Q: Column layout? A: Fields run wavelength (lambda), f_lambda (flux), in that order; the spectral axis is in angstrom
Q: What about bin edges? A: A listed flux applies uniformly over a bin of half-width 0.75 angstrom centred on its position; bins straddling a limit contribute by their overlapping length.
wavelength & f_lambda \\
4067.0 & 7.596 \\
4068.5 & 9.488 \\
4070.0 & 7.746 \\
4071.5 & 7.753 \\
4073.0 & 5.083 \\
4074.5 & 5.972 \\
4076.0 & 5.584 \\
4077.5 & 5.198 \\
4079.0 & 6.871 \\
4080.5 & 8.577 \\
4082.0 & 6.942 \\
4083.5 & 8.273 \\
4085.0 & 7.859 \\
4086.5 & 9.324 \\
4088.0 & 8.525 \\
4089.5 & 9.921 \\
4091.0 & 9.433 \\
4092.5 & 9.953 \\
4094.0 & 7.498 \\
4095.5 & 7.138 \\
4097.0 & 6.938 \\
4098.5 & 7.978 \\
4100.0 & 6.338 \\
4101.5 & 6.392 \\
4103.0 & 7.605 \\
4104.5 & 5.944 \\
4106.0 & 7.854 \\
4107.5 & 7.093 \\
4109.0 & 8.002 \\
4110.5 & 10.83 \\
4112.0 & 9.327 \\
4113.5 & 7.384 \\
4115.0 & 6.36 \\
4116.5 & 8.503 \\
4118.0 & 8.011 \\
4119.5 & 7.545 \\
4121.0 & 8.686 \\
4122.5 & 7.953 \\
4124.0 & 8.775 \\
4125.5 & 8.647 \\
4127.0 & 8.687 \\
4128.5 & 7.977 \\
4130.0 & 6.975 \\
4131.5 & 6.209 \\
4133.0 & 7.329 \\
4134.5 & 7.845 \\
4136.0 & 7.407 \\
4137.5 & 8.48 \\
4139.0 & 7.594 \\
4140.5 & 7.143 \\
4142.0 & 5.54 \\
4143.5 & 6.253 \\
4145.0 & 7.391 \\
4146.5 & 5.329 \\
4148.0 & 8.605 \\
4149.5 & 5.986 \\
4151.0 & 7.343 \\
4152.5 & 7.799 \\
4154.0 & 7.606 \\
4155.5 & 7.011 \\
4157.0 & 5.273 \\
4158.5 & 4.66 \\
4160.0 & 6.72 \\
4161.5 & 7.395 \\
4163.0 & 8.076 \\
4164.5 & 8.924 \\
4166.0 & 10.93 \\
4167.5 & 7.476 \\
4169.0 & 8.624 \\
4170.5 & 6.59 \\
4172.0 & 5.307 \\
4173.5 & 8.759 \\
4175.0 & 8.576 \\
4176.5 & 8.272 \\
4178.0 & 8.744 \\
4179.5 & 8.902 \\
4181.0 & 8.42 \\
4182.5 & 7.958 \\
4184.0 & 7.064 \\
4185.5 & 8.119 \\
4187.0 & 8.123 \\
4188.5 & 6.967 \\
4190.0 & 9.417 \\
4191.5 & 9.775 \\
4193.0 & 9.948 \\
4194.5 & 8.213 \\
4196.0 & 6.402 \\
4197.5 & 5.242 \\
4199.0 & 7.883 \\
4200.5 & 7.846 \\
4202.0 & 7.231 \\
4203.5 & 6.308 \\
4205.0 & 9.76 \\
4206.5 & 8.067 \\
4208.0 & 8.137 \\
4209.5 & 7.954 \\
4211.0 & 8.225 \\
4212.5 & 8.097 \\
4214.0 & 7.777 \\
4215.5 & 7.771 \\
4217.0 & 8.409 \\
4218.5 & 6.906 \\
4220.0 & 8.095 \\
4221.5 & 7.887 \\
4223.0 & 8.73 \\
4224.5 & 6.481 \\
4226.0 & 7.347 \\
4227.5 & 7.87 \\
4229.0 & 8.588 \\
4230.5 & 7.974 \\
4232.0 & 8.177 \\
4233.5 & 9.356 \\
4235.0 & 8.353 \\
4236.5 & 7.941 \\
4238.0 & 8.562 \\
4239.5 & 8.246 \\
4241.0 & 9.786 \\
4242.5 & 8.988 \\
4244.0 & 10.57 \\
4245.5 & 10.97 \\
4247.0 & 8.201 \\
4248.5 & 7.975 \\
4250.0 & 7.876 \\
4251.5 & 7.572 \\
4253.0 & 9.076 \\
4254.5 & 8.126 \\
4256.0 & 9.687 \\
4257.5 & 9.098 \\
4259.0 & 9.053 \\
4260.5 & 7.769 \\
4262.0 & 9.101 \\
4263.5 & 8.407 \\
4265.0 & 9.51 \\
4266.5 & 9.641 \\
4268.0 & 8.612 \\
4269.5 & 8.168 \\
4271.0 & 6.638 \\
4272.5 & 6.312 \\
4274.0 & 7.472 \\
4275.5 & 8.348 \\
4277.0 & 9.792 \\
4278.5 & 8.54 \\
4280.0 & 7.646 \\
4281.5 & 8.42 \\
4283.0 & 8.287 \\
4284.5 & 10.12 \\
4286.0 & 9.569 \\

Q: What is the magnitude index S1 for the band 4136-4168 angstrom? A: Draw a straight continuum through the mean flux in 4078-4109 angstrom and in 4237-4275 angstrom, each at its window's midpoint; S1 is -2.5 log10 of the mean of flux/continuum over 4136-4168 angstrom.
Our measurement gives 0.125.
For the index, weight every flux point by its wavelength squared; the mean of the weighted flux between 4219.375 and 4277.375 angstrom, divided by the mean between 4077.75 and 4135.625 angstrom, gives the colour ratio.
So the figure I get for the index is 1.1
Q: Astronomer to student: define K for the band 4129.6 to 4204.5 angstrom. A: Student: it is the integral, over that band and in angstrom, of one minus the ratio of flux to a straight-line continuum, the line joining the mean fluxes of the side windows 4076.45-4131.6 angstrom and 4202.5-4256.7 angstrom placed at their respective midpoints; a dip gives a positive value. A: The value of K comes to 5.3 angstrom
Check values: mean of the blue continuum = 7.89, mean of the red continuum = 8.32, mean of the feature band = 7.53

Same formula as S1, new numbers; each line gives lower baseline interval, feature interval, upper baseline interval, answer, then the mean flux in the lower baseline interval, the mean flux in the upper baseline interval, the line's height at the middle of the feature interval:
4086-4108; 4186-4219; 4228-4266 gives 0.07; 7.85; 8.76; 8.49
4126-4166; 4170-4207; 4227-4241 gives -0.02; 7.22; 8.43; 7.8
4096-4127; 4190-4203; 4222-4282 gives 0.04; 7.82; 8.47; 8.22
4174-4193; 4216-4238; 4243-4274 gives 0.07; 8.43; 8.59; 8.52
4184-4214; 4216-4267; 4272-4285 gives -0.05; 7.96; 8.33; 8.16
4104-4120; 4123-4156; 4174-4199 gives 0.09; 7.93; 8.13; 8.01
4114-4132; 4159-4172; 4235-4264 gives 0.04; 7.88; 8.78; 8.18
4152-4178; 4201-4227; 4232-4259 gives 0.07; 7.56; 8.83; 8.34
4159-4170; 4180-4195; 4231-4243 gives -0.01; 8.18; 8.65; 8.33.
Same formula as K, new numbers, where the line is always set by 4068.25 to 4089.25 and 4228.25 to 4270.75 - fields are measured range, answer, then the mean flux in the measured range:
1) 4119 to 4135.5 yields -0.2 angstrom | 7.87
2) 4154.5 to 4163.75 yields 1.7 angstrom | 6.55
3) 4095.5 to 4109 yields 0.9 angstrom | 7.08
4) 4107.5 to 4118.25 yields -0.9 angstrom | 8.27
